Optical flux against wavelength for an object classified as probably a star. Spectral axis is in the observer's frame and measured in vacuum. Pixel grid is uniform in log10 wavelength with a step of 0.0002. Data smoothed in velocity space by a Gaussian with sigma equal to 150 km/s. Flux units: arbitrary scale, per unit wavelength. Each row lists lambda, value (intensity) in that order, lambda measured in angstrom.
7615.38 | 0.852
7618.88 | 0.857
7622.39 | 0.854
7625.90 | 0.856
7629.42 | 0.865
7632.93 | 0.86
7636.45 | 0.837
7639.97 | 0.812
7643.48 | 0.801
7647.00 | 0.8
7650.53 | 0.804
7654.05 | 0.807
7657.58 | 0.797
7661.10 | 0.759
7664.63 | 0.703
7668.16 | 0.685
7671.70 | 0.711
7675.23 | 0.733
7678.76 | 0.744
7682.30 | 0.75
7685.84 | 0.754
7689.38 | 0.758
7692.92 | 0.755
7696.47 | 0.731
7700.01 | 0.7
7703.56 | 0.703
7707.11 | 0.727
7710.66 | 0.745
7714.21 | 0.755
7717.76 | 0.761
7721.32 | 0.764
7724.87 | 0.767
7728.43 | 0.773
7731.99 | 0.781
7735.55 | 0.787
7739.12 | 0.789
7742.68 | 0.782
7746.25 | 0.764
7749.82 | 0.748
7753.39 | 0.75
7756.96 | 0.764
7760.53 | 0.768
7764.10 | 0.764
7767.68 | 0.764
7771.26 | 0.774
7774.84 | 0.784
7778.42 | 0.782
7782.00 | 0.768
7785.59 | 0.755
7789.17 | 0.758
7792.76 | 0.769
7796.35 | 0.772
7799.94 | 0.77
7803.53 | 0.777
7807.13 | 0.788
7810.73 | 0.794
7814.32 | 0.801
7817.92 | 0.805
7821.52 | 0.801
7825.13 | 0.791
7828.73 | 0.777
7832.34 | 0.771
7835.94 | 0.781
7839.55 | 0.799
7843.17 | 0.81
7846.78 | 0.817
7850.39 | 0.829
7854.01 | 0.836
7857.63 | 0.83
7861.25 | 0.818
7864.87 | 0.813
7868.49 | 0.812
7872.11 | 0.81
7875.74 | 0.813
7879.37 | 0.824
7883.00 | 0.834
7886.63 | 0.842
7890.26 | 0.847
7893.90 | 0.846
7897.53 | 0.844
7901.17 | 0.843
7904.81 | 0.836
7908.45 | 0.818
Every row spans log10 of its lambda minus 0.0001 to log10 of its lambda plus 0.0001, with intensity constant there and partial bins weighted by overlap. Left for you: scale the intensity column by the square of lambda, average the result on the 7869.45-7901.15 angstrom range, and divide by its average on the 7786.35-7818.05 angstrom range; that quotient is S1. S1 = 1.09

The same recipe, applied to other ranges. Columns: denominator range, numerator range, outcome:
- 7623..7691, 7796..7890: 1.08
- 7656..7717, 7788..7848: 1.11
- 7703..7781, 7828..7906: 1.11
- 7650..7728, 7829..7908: 1.15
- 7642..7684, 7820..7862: 1.11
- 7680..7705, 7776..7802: 1.07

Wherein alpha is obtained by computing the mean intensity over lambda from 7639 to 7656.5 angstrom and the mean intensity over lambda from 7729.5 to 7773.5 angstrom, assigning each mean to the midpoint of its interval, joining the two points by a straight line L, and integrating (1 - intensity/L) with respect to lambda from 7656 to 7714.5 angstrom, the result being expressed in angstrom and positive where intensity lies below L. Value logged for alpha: 4.2 angstrom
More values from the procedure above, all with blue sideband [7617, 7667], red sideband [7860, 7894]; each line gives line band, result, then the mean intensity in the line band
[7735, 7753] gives 1.04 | 0.771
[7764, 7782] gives 1.01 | 0.774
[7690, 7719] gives 2.90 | 0.735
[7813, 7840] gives 1.07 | 0.79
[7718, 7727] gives 0.58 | 0.765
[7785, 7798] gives 0.90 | 0.764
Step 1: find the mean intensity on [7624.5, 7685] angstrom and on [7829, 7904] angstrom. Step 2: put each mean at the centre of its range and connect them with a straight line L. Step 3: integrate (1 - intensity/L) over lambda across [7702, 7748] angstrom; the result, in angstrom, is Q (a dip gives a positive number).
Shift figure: 1.9 angstrom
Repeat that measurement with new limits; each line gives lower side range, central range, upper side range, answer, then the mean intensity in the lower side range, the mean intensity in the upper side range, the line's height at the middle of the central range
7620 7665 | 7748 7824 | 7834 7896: 4.18 angstrom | 0.816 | 0.821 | 0.819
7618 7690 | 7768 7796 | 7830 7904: 1.31 angstrom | 0.787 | 0.821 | 0.808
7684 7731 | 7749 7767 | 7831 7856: 0.21 angstrom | 0.746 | 0.807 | 0.769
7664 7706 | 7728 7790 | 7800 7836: -0.70 angstrom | 0.728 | 0.788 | 0.761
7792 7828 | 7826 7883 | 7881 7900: 0.55 angstrom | 0.787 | 0.843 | 0.818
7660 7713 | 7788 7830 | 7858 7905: 0.45 angstrom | 0.73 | 0.829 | 0.792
